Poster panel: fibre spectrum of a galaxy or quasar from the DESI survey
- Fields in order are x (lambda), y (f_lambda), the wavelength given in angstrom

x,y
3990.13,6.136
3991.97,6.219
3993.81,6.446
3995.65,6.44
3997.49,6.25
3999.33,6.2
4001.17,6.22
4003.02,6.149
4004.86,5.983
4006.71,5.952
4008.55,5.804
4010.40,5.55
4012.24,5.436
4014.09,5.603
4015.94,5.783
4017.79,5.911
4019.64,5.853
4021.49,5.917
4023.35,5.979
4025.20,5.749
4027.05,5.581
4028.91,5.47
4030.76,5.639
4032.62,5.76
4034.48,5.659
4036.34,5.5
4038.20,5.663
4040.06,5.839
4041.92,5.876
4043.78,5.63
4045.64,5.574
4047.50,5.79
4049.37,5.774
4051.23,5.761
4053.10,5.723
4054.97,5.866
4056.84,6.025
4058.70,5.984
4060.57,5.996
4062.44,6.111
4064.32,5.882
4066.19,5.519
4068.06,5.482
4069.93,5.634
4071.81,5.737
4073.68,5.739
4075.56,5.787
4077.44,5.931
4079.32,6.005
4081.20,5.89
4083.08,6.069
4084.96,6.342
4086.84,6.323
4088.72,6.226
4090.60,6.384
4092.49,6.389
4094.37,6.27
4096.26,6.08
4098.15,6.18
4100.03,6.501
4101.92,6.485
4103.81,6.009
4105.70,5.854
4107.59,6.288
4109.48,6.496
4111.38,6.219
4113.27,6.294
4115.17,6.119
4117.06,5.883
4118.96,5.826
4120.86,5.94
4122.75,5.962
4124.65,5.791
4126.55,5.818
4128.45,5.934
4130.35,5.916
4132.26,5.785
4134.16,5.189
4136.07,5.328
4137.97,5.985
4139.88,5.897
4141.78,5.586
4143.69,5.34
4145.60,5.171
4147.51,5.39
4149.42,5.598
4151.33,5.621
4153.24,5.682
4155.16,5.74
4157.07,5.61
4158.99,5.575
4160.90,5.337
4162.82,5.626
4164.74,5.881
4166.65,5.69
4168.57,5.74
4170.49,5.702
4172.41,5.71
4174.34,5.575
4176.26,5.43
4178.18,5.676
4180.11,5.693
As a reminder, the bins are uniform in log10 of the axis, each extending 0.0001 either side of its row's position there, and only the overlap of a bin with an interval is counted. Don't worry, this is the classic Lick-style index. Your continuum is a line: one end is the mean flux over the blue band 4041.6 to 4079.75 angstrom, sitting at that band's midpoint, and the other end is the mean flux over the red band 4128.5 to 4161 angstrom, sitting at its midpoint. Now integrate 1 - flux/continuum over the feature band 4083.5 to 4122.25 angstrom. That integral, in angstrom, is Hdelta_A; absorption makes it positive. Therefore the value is -3.5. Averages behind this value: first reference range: 5.8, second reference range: 5.59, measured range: 6.2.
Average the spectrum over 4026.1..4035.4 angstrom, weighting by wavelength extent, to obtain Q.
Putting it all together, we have 5.62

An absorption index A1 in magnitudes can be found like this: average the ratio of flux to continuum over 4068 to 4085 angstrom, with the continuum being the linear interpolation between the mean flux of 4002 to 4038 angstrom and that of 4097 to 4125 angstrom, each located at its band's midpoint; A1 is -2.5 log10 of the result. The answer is 0.02 mag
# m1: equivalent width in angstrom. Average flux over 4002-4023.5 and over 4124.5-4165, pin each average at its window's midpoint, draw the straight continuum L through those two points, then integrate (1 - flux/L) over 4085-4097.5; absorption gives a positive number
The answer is -1.3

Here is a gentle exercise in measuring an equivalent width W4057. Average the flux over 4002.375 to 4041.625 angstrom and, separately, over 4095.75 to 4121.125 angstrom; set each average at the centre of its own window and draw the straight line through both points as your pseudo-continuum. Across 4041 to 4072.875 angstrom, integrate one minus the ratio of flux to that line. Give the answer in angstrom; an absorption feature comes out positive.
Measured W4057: 0.7 angstrom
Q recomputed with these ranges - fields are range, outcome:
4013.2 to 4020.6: 5.79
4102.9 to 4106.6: 5.93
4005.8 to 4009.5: 5.88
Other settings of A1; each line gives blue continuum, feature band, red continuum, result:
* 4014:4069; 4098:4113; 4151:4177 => -0.10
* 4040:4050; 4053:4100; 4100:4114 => 0.00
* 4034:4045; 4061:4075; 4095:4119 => 0.03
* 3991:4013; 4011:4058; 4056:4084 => 0.04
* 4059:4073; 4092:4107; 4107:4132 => -0.05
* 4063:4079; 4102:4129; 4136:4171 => -0.07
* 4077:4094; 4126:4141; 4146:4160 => 0.01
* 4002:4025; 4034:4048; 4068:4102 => 0.04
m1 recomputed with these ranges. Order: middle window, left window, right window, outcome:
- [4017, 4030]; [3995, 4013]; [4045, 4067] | 0.4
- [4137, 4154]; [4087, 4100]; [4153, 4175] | 0.7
